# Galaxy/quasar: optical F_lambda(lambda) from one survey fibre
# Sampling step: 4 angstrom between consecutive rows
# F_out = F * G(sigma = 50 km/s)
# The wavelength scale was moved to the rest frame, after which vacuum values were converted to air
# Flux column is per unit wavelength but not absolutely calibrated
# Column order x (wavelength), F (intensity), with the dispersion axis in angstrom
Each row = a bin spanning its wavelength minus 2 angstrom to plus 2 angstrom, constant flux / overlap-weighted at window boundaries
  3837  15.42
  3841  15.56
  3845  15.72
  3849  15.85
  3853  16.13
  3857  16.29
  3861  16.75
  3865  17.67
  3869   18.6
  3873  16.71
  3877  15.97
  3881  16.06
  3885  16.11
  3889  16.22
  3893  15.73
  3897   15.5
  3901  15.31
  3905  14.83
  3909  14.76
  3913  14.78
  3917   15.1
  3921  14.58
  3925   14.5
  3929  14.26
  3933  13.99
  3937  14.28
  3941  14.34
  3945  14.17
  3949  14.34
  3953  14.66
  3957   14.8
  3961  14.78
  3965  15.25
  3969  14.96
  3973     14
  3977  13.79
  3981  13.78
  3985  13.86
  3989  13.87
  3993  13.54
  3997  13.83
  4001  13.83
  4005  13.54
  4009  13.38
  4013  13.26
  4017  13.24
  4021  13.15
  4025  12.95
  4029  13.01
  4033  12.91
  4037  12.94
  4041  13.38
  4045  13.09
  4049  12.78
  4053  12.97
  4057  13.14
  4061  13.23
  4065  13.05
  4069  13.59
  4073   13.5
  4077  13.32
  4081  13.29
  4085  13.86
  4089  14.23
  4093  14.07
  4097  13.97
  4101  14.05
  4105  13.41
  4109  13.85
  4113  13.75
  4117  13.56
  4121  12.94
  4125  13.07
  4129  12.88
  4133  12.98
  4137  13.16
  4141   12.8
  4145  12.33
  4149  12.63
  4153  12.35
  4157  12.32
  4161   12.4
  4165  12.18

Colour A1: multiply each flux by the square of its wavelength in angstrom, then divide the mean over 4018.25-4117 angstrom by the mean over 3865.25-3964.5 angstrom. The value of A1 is 0.95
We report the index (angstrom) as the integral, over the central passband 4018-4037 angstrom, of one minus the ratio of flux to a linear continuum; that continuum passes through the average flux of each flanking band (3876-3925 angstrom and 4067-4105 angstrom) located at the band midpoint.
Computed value 1.7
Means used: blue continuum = 15.4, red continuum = 13.7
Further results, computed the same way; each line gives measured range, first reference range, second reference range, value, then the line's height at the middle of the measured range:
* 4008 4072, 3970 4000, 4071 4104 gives 3.1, 13.8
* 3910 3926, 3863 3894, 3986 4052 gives 1.0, 15.7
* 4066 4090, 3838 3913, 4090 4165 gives 0.2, 13.7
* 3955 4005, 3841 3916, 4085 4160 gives 2.4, 14.9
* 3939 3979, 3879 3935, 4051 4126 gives 0.4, 14.7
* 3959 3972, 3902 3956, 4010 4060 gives -0.8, 14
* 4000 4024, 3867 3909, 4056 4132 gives 1.9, 14.5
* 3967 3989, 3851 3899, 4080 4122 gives 1.7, 15.2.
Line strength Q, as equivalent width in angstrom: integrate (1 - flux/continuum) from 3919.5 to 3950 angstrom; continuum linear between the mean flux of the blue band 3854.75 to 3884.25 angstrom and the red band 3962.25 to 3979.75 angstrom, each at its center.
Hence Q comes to 2.0 angstrom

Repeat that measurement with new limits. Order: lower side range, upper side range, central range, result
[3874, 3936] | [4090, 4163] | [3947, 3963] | 0.1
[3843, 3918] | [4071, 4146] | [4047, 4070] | 1.5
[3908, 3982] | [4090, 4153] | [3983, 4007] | 0.7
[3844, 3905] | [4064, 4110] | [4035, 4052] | 1.4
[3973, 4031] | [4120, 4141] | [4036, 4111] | -1.4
